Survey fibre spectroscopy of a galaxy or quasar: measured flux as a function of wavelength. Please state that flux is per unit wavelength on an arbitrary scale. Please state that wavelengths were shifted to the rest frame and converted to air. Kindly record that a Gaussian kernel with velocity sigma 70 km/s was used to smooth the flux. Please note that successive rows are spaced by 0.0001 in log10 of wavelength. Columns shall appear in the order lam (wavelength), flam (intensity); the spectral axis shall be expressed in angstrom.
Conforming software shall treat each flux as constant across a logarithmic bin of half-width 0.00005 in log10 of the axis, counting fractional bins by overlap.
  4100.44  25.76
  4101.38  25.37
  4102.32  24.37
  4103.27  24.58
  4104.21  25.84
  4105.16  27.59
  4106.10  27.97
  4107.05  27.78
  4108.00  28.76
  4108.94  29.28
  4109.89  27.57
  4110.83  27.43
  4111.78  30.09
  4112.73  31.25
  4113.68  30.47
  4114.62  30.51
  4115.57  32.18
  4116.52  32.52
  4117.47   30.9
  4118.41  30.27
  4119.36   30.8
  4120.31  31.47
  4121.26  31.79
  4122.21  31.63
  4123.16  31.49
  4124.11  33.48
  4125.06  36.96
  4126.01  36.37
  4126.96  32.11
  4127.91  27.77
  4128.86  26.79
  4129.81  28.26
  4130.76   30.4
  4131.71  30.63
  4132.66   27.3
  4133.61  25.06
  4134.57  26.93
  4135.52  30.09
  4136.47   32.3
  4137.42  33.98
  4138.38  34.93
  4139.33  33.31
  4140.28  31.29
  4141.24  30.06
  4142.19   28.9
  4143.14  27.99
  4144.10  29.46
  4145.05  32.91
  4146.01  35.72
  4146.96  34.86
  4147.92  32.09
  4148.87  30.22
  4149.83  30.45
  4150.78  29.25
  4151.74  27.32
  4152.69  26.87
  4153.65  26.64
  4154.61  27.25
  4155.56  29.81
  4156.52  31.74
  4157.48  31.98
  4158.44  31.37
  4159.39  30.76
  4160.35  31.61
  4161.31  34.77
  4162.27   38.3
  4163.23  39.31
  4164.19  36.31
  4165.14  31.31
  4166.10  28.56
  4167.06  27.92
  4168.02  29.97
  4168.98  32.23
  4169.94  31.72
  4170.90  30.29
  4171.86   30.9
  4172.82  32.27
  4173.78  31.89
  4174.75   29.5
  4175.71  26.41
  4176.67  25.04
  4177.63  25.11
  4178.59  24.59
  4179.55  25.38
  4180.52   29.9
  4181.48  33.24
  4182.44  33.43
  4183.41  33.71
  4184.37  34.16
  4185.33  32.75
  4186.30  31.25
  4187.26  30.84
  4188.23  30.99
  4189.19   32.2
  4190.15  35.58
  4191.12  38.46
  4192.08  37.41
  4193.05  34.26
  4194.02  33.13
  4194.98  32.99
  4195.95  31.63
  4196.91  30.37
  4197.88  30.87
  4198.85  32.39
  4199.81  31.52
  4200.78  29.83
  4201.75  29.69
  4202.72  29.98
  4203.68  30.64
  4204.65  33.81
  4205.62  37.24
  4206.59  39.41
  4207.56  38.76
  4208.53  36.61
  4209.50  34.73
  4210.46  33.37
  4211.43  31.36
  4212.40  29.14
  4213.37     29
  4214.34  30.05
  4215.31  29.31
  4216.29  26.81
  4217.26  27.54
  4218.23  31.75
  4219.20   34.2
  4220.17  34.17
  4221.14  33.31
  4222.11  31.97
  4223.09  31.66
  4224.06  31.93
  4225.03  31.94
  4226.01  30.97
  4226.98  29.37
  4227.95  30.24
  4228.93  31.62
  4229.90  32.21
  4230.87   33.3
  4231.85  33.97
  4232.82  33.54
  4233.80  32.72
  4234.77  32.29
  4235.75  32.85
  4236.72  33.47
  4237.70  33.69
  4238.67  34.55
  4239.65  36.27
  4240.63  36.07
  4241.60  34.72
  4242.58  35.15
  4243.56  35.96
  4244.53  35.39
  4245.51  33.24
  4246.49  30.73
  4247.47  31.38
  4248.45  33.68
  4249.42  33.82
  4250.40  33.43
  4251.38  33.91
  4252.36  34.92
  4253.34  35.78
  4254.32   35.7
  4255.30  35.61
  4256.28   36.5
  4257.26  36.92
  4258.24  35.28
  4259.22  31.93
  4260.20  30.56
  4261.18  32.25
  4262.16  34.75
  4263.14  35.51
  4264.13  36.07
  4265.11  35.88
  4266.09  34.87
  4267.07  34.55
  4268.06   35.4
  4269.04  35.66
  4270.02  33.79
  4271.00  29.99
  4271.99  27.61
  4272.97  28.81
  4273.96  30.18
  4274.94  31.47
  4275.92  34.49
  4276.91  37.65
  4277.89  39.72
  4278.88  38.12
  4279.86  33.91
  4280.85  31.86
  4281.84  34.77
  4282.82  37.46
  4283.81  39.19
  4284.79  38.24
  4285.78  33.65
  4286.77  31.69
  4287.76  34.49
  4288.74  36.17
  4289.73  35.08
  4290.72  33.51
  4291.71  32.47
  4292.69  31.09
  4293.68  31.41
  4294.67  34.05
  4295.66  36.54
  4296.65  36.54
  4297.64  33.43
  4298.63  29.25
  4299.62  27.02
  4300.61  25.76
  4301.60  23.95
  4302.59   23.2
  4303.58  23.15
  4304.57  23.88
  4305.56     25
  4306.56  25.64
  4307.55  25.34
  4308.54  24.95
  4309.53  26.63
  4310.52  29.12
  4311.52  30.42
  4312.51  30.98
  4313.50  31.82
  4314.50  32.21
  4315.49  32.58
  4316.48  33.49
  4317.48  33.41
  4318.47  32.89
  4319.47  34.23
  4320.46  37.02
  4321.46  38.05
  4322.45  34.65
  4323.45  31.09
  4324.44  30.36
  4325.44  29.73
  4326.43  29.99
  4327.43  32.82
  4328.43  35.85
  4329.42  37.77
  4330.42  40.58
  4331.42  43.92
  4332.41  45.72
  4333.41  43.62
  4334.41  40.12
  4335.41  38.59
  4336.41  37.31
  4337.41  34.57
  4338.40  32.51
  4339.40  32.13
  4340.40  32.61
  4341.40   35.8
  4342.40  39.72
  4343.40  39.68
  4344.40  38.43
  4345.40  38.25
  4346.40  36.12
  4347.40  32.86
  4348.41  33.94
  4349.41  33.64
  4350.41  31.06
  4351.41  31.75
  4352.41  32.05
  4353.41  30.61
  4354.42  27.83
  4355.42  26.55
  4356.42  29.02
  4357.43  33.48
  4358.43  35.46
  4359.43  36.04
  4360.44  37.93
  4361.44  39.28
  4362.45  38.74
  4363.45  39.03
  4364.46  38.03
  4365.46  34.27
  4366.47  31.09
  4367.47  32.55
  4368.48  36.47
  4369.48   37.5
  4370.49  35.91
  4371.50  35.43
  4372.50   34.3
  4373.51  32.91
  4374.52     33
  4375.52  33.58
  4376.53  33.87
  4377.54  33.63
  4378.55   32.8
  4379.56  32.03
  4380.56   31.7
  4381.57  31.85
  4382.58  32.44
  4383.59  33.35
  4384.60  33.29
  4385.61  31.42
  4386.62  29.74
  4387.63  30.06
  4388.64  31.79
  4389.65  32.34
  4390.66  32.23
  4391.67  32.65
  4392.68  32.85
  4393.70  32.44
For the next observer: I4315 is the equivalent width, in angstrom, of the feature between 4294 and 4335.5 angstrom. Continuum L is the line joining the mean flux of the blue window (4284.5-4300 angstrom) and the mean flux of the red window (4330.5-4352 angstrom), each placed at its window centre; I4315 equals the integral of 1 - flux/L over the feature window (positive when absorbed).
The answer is 3.35 angstrom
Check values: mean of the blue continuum 33.4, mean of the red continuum 36.8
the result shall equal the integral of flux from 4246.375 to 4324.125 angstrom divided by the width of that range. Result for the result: 32.6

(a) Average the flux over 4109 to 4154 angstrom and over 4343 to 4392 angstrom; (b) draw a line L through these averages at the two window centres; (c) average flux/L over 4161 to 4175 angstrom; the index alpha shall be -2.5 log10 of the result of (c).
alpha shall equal -0.04 mag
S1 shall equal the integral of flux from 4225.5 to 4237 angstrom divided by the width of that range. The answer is 32.2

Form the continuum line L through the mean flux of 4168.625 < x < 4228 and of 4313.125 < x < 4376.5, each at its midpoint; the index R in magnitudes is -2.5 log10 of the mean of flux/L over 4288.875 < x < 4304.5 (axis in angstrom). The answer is 0.12 mag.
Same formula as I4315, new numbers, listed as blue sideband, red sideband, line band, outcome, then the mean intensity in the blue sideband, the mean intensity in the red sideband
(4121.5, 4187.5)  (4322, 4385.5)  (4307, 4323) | 1.1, 30.9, 34.8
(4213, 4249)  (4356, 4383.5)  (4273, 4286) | -0.8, 32.5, 34.5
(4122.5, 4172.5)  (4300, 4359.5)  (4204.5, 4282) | -3.5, 31.1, 32.8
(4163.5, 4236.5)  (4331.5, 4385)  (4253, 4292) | -1.5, 31.8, 34.9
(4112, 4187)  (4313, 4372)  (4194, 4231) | 0.3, 30.9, 35.1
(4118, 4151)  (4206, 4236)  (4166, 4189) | 1.1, 31.1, 32.3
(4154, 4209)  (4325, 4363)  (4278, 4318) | 3.6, 32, 35.4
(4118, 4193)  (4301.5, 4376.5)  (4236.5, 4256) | -1.2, 31.2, 33.6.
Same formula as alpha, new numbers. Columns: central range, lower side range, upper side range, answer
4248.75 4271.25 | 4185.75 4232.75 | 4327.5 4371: -0.030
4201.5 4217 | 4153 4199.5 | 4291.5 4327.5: -0.043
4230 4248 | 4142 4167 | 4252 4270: 0.011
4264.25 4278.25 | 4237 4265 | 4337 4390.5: 0.023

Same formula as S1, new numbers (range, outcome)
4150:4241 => 31.8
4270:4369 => 33.4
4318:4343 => 36.1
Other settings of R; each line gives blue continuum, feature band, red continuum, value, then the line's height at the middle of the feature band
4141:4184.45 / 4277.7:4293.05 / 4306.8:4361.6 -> -0.06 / 33.1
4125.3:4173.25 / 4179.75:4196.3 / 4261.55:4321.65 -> -0.06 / 31.3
